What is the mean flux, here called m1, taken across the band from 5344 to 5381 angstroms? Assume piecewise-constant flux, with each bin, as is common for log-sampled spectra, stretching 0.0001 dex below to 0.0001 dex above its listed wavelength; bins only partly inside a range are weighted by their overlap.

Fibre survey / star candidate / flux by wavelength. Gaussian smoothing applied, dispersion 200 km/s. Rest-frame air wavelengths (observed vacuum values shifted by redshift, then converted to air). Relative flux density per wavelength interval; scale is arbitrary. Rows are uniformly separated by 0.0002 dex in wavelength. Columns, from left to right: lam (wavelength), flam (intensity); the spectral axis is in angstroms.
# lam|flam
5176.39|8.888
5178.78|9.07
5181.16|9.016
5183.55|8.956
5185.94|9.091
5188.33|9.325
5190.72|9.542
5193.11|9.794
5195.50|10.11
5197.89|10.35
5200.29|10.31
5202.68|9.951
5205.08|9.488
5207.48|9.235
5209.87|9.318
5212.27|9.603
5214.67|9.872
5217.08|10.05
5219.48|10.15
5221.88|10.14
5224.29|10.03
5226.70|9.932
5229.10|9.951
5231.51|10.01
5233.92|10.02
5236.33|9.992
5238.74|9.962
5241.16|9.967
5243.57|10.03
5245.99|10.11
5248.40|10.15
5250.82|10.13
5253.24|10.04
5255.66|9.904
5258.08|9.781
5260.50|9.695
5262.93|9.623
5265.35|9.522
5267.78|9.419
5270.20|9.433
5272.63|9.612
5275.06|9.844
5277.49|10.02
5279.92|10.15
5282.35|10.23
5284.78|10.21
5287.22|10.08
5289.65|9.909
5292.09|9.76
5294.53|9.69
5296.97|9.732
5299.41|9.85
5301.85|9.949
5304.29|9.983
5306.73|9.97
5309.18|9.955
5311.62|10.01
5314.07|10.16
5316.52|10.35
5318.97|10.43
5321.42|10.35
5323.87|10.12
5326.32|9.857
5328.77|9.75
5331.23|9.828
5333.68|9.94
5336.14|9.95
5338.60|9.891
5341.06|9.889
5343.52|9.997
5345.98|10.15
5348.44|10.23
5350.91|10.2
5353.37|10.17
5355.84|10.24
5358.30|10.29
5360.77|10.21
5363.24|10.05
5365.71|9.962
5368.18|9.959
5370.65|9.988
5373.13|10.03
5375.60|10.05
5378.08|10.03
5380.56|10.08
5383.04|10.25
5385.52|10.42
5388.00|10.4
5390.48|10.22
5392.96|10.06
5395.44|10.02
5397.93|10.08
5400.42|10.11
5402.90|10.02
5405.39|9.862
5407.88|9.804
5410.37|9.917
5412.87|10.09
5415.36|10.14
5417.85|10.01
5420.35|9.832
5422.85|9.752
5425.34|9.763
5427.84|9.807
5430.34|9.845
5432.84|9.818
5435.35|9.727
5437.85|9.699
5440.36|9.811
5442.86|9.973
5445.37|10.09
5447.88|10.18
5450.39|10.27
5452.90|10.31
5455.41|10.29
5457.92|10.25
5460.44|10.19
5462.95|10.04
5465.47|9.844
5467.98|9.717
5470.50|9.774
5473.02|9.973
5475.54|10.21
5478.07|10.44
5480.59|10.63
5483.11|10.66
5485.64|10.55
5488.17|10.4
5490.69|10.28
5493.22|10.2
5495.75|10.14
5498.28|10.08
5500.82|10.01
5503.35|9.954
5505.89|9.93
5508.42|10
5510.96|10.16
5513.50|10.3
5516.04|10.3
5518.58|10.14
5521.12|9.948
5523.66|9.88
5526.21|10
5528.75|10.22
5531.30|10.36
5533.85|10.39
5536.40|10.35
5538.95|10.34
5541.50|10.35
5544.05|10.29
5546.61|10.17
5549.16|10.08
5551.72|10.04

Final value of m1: 10.1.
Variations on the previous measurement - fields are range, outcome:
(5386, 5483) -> 10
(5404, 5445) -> 9.87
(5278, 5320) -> 10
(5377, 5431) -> 10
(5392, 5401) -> 10.1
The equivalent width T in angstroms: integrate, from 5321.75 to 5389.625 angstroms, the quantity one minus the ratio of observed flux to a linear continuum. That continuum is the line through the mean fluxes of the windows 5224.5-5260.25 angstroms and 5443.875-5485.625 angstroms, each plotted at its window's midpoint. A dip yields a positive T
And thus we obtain 0.1 angstroms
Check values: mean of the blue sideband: 9.99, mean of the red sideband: 10.2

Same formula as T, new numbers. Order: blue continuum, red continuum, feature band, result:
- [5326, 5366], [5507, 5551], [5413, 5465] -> 0.65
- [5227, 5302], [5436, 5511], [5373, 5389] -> -0.25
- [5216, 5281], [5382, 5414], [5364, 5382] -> 0.08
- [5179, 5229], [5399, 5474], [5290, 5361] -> -1.34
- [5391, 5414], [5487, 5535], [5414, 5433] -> 0.29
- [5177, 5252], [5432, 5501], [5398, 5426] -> 0.31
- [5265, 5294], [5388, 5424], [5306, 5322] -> -0.45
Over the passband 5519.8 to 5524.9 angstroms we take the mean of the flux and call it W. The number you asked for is 9.93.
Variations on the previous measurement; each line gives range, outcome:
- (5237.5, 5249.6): 10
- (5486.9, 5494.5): 10.3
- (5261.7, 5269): 9.52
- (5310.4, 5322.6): 10.3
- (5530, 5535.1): 10.4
